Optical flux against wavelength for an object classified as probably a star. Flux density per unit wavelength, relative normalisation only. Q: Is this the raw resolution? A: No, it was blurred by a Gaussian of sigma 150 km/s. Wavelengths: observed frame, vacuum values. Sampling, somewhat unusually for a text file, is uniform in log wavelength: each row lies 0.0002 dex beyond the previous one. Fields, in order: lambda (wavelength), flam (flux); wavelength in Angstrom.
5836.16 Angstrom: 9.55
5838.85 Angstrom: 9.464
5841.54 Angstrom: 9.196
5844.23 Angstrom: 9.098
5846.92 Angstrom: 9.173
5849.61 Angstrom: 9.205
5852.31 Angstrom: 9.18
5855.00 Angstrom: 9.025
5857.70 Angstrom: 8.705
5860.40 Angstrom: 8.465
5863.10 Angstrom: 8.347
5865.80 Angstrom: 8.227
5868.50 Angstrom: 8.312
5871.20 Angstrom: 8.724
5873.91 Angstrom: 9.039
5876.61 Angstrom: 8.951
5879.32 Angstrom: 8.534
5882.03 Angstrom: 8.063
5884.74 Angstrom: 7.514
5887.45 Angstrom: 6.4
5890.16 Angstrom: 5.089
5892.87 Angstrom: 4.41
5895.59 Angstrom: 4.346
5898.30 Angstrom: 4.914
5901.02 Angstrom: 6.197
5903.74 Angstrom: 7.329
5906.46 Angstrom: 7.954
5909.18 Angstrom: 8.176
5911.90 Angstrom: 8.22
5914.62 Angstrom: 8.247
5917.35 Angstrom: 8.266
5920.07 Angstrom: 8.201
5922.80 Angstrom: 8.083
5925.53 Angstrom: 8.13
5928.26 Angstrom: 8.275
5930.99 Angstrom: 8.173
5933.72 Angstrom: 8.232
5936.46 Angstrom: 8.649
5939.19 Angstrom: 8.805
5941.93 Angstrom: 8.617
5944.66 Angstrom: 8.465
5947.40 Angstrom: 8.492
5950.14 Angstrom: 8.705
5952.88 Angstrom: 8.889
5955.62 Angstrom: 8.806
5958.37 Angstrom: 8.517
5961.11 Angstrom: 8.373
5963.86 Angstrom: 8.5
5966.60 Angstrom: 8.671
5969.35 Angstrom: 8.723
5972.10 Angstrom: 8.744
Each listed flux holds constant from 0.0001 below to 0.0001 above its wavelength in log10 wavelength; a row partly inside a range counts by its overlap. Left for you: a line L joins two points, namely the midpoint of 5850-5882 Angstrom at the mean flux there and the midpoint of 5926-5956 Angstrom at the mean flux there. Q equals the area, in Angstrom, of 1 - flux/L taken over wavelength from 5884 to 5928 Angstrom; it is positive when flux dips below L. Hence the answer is 8.2 Angstrom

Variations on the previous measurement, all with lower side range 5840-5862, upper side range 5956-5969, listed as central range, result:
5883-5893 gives 3.10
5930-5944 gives 0.25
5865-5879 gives 0.41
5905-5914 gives 0.67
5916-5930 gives 0.84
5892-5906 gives 5.03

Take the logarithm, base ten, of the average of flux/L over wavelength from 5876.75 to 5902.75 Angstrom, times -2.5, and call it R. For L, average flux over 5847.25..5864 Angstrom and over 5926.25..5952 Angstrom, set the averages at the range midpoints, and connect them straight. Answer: 0.35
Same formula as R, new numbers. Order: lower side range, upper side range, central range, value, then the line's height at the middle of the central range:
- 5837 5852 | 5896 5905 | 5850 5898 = -0.018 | 7.5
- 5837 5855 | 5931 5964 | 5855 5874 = 0.068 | 9.1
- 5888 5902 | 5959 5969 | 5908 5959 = -0.211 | 6.99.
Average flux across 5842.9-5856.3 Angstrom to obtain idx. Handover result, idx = 9.14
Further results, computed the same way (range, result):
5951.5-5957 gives 8.84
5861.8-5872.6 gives 8.41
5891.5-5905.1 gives 5.44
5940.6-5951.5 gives 8.57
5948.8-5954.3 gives 8.8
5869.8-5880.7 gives 8.81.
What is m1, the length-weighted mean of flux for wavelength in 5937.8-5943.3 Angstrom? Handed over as 8.72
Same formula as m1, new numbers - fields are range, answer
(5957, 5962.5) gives 8.45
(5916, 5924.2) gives 8.18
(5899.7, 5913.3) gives 7.58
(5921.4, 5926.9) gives 8.1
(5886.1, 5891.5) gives 5.75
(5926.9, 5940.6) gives 8.43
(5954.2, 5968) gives 8.58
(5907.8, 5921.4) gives 8.23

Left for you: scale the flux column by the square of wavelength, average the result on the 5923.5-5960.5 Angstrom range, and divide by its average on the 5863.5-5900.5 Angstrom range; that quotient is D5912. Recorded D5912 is 1.22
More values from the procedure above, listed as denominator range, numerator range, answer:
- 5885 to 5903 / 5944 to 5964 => 1.61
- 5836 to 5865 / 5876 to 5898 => 0.73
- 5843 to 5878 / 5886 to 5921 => 0.78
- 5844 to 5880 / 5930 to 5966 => 1.00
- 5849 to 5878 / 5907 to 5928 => 0.95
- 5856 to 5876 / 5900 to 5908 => 0.85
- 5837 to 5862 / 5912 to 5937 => 0.93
